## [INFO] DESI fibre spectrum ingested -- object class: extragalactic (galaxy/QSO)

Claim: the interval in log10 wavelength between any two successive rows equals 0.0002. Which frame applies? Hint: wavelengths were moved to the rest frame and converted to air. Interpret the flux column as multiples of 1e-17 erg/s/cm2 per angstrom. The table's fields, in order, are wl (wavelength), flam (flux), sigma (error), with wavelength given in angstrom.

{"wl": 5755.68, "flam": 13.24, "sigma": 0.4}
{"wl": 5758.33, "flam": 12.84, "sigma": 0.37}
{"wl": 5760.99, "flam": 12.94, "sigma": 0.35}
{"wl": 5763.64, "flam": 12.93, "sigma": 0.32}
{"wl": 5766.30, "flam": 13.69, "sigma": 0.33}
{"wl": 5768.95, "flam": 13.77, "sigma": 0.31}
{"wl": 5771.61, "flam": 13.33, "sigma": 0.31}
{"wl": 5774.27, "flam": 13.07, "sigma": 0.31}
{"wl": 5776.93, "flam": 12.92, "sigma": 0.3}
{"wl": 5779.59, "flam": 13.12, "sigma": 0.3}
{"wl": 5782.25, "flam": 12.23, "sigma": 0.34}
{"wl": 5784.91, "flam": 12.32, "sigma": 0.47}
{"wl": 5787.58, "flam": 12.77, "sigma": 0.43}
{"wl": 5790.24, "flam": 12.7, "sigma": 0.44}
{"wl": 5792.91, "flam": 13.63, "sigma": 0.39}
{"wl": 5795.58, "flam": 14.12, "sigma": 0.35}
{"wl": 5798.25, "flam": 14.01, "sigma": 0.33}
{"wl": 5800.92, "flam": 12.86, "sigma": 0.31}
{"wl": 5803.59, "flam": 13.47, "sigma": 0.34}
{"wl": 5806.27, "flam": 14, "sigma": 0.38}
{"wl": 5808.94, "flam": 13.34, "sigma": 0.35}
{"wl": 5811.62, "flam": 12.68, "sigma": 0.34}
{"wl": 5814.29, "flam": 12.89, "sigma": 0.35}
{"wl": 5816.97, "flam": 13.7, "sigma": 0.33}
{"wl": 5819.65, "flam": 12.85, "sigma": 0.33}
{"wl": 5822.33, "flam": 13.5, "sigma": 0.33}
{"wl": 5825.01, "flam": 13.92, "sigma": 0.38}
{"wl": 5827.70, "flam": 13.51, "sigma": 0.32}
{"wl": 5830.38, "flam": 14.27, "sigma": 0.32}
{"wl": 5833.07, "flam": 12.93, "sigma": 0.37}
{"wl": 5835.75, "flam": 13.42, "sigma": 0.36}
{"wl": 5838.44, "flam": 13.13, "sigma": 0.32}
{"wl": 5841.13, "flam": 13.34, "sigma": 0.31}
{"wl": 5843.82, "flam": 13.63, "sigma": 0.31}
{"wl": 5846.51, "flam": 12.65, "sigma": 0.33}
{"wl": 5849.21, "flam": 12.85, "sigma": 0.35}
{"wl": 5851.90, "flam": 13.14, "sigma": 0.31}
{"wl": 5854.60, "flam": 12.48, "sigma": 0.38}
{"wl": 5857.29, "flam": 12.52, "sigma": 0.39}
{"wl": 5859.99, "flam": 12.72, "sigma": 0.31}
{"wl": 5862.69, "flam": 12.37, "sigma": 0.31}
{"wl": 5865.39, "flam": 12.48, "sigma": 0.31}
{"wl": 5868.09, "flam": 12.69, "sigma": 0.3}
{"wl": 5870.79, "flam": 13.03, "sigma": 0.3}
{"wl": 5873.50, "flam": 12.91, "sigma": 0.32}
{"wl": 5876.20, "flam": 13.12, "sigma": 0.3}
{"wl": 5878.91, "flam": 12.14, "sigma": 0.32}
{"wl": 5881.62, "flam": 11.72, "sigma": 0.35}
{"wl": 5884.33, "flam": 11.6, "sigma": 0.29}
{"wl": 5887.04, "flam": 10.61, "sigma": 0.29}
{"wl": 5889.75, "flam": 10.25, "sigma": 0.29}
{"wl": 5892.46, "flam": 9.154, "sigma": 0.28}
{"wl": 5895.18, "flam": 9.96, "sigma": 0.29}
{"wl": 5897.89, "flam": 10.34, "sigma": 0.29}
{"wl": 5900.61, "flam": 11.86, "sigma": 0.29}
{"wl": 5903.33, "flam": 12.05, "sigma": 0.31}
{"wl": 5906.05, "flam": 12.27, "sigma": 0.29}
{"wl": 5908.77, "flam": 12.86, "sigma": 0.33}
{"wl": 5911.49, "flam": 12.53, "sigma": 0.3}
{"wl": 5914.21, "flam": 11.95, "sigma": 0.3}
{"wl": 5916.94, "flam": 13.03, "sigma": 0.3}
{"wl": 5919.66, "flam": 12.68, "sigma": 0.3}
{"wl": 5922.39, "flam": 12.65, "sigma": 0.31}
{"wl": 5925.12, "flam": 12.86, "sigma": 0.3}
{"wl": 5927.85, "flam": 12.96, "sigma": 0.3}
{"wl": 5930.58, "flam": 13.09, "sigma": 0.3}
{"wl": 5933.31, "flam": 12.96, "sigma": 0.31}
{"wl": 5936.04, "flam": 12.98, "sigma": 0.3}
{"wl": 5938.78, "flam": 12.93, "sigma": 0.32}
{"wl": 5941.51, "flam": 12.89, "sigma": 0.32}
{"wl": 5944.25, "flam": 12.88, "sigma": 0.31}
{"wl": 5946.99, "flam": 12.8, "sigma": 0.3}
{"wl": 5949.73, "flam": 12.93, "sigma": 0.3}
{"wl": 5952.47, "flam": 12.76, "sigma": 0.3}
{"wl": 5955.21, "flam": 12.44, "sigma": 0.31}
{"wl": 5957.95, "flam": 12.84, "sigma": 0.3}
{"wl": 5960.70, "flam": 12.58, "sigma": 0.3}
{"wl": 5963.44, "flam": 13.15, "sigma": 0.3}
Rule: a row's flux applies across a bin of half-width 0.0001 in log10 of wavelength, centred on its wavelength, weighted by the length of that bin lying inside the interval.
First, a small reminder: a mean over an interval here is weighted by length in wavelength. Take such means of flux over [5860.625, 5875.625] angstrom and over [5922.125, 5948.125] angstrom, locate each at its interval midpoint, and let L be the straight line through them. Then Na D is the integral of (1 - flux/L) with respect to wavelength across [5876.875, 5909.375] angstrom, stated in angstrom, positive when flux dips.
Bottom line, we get 4.0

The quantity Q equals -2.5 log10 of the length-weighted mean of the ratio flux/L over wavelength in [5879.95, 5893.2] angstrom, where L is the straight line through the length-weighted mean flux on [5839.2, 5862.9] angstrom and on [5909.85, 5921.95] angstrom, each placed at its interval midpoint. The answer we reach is 0.180 mag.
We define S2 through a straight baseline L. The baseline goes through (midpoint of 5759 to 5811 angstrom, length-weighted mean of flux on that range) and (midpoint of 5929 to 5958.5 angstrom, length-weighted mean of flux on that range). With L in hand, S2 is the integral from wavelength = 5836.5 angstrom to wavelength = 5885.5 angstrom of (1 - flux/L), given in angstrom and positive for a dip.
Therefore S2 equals 1.27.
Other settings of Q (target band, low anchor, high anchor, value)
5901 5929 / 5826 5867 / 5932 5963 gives 0.029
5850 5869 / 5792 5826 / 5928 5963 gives 0.050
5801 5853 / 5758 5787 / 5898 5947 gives -0.037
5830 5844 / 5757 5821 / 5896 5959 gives -0.035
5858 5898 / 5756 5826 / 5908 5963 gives 0.109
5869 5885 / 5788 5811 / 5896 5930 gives 0.019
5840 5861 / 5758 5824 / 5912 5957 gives 0.010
